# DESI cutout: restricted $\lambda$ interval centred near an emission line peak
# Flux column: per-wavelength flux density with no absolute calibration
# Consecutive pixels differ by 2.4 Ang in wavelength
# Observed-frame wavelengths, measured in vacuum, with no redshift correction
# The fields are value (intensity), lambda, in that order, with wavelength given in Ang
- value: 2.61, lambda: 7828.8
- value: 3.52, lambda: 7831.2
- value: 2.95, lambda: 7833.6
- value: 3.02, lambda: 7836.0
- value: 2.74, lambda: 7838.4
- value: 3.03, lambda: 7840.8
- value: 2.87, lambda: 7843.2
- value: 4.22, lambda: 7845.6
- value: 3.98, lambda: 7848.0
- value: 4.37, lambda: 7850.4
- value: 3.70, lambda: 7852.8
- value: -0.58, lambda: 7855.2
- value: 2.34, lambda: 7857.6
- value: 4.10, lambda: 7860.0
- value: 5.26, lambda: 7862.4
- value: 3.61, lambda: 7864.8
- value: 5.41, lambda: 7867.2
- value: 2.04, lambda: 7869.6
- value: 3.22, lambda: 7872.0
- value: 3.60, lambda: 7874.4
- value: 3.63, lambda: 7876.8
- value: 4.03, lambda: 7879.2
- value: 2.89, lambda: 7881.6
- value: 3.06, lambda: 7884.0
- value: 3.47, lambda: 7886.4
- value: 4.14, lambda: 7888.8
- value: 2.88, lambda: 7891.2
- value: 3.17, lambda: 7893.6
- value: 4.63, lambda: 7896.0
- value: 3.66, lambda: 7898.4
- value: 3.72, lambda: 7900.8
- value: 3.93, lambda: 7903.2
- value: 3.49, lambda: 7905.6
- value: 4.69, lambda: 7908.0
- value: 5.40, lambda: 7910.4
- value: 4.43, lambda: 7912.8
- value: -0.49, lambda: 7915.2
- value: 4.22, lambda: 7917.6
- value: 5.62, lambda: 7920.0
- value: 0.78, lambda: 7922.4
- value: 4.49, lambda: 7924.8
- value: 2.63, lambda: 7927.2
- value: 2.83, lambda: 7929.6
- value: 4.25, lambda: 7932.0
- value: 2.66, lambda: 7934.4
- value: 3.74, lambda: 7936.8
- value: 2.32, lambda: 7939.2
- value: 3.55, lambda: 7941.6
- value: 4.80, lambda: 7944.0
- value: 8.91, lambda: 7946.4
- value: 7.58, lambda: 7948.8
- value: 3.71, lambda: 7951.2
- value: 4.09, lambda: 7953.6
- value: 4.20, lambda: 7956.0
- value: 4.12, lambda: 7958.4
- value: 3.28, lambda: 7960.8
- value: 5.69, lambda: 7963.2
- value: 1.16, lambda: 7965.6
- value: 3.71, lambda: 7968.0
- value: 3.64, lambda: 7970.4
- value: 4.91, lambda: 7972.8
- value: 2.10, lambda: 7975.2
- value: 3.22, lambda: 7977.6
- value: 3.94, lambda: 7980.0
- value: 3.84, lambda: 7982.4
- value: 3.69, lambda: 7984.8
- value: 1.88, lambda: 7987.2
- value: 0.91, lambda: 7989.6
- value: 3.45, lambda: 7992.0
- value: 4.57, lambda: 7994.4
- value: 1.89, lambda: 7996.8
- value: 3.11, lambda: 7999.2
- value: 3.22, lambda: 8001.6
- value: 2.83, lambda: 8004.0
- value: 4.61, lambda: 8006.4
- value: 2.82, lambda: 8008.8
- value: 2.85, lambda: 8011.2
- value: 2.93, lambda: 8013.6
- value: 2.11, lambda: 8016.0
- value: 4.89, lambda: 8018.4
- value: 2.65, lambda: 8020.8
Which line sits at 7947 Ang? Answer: [S II] 6716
